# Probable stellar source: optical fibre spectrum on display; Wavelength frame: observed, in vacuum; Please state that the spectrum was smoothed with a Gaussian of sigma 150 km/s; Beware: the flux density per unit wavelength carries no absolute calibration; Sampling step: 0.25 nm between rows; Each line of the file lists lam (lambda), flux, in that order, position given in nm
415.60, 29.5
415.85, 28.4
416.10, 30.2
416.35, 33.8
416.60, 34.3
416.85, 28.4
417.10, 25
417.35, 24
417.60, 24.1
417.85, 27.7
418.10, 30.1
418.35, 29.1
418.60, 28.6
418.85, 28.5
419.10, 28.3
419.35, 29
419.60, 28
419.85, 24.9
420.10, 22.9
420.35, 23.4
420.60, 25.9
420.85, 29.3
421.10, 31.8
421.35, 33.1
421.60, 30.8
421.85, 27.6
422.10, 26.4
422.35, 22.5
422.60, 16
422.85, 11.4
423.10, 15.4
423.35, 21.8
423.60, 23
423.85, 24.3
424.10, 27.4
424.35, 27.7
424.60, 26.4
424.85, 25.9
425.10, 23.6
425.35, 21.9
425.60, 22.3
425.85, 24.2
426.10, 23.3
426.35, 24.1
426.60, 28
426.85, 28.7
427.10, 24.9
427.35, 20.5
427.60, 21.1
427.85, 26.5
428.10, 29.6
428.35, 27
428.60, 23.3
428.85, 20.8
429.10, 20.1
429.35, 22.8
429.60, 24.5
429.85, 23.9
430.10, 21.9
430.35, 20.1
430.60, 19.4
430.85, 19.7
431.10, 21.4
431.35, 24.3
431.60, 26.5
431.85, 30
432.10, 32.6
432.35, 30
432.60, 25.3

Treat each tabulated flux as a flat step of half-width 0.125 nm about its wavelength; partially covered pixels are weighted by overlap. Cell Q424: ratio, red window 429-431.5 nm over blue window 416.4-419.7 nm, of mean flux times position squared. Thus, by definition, 0.82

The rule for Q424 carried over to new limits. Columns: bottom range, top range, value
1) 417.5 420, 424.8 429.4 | 0.90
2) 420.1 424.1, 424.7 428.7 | 1.04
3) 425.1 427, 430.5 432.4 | 1.06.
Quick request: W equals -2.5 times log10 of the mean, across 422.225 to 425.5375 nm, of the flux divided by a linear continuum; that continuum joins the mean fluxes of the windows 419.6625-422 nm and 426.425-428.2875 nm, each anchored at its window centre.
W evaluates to 0.205 mag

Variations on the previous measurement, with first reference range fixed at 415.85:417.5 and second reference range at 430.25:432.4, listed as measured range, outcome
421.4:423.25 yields 0.25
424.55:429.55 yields 0.08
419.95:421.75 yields -0.01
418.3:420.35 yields 0.05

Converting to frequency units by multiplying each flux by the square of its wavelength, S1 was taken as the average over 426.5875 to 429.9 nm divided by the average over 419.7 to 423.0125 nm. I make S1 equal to 1.0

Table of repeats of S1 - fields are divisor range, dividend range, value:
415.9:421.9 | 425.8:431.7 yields 0.87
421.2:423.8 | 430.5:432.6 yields 1.16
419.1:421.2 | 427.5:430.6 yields 0.90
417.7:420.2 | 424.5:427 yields 0.93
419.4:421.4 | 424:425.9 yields 0.93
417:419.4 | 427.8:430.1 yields 0.92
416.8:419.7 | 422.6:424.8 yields 0.82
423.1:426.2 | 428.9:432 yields 0.98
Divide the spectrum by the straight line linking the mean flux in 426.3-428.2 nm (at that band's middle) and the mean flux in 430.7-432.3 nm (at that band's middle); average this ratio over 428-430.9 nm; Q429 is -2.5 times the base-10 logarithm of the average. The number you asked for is 0.128 mag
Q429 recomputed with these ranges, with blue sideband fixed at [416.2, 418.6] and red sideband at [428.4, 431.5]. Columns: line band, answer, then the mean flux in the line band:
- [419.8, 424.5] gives 0.068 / 24.5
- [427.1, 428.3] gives -0.067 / 24.6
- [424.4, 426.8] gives -0.017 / 24.6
